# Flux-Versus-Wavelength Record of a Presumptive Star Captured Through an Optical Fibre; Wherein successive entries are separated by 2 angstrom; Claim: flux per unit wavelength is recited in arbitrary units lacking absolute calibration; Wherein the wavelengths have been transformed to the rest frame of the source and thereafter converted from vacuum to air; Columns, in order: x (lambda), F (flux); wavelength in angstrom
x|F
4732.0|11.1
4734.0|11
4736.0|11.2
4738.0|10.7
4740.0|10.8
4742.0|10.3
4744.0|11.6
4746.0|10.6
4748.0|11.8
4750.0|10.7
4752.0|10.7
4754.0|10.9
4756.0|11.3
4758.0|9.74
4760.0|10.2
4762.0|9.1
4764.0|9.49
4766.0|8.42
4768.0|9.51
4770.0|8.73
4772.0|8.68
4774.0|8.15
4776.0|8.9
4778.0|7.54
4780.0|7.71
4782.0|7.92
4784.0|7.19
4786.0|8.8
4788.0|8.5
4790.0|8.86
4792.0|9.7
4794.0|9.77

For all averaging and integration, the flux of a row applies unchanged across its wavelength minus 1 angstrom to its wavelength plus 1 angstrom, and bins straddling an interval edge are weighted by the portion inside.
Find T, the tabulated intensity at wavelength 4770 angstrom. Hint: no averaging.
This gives 8.73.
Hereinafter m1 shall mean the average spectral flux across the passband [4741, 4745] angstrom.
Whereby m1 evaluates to 10.9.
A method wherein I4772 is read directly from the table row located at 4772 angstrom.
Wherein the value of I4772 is 8.68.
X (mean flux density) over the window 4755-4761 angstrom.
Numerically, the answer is 10.4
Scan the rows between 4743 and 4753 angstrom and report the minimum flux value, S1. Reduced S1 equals 10.6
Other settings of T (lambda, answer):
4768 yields 9.51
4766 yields 8.42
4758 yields 9.74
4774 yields 8.15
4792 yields 9.7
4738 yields 10.7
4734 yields 11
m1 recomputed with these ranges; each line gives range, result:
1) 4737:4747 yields 10.8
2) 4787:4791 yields 8.68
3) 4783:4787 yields 8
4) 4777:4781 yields 7.62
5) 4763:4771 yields 9.04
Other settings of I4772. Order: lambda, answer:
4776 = 8.9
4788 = 8.5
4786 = 8.8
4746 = 10.6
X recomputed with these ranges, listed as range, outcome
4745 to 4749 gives 11.2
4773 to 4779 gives 8.2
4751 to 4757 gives 11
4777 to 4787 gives 7.83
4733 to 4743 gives 10.8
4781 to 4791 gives 8.25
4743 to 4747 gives 11.1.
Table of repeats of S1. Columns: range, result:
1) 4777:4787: 7.19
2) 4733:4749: 10.3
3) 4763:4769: 8.42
